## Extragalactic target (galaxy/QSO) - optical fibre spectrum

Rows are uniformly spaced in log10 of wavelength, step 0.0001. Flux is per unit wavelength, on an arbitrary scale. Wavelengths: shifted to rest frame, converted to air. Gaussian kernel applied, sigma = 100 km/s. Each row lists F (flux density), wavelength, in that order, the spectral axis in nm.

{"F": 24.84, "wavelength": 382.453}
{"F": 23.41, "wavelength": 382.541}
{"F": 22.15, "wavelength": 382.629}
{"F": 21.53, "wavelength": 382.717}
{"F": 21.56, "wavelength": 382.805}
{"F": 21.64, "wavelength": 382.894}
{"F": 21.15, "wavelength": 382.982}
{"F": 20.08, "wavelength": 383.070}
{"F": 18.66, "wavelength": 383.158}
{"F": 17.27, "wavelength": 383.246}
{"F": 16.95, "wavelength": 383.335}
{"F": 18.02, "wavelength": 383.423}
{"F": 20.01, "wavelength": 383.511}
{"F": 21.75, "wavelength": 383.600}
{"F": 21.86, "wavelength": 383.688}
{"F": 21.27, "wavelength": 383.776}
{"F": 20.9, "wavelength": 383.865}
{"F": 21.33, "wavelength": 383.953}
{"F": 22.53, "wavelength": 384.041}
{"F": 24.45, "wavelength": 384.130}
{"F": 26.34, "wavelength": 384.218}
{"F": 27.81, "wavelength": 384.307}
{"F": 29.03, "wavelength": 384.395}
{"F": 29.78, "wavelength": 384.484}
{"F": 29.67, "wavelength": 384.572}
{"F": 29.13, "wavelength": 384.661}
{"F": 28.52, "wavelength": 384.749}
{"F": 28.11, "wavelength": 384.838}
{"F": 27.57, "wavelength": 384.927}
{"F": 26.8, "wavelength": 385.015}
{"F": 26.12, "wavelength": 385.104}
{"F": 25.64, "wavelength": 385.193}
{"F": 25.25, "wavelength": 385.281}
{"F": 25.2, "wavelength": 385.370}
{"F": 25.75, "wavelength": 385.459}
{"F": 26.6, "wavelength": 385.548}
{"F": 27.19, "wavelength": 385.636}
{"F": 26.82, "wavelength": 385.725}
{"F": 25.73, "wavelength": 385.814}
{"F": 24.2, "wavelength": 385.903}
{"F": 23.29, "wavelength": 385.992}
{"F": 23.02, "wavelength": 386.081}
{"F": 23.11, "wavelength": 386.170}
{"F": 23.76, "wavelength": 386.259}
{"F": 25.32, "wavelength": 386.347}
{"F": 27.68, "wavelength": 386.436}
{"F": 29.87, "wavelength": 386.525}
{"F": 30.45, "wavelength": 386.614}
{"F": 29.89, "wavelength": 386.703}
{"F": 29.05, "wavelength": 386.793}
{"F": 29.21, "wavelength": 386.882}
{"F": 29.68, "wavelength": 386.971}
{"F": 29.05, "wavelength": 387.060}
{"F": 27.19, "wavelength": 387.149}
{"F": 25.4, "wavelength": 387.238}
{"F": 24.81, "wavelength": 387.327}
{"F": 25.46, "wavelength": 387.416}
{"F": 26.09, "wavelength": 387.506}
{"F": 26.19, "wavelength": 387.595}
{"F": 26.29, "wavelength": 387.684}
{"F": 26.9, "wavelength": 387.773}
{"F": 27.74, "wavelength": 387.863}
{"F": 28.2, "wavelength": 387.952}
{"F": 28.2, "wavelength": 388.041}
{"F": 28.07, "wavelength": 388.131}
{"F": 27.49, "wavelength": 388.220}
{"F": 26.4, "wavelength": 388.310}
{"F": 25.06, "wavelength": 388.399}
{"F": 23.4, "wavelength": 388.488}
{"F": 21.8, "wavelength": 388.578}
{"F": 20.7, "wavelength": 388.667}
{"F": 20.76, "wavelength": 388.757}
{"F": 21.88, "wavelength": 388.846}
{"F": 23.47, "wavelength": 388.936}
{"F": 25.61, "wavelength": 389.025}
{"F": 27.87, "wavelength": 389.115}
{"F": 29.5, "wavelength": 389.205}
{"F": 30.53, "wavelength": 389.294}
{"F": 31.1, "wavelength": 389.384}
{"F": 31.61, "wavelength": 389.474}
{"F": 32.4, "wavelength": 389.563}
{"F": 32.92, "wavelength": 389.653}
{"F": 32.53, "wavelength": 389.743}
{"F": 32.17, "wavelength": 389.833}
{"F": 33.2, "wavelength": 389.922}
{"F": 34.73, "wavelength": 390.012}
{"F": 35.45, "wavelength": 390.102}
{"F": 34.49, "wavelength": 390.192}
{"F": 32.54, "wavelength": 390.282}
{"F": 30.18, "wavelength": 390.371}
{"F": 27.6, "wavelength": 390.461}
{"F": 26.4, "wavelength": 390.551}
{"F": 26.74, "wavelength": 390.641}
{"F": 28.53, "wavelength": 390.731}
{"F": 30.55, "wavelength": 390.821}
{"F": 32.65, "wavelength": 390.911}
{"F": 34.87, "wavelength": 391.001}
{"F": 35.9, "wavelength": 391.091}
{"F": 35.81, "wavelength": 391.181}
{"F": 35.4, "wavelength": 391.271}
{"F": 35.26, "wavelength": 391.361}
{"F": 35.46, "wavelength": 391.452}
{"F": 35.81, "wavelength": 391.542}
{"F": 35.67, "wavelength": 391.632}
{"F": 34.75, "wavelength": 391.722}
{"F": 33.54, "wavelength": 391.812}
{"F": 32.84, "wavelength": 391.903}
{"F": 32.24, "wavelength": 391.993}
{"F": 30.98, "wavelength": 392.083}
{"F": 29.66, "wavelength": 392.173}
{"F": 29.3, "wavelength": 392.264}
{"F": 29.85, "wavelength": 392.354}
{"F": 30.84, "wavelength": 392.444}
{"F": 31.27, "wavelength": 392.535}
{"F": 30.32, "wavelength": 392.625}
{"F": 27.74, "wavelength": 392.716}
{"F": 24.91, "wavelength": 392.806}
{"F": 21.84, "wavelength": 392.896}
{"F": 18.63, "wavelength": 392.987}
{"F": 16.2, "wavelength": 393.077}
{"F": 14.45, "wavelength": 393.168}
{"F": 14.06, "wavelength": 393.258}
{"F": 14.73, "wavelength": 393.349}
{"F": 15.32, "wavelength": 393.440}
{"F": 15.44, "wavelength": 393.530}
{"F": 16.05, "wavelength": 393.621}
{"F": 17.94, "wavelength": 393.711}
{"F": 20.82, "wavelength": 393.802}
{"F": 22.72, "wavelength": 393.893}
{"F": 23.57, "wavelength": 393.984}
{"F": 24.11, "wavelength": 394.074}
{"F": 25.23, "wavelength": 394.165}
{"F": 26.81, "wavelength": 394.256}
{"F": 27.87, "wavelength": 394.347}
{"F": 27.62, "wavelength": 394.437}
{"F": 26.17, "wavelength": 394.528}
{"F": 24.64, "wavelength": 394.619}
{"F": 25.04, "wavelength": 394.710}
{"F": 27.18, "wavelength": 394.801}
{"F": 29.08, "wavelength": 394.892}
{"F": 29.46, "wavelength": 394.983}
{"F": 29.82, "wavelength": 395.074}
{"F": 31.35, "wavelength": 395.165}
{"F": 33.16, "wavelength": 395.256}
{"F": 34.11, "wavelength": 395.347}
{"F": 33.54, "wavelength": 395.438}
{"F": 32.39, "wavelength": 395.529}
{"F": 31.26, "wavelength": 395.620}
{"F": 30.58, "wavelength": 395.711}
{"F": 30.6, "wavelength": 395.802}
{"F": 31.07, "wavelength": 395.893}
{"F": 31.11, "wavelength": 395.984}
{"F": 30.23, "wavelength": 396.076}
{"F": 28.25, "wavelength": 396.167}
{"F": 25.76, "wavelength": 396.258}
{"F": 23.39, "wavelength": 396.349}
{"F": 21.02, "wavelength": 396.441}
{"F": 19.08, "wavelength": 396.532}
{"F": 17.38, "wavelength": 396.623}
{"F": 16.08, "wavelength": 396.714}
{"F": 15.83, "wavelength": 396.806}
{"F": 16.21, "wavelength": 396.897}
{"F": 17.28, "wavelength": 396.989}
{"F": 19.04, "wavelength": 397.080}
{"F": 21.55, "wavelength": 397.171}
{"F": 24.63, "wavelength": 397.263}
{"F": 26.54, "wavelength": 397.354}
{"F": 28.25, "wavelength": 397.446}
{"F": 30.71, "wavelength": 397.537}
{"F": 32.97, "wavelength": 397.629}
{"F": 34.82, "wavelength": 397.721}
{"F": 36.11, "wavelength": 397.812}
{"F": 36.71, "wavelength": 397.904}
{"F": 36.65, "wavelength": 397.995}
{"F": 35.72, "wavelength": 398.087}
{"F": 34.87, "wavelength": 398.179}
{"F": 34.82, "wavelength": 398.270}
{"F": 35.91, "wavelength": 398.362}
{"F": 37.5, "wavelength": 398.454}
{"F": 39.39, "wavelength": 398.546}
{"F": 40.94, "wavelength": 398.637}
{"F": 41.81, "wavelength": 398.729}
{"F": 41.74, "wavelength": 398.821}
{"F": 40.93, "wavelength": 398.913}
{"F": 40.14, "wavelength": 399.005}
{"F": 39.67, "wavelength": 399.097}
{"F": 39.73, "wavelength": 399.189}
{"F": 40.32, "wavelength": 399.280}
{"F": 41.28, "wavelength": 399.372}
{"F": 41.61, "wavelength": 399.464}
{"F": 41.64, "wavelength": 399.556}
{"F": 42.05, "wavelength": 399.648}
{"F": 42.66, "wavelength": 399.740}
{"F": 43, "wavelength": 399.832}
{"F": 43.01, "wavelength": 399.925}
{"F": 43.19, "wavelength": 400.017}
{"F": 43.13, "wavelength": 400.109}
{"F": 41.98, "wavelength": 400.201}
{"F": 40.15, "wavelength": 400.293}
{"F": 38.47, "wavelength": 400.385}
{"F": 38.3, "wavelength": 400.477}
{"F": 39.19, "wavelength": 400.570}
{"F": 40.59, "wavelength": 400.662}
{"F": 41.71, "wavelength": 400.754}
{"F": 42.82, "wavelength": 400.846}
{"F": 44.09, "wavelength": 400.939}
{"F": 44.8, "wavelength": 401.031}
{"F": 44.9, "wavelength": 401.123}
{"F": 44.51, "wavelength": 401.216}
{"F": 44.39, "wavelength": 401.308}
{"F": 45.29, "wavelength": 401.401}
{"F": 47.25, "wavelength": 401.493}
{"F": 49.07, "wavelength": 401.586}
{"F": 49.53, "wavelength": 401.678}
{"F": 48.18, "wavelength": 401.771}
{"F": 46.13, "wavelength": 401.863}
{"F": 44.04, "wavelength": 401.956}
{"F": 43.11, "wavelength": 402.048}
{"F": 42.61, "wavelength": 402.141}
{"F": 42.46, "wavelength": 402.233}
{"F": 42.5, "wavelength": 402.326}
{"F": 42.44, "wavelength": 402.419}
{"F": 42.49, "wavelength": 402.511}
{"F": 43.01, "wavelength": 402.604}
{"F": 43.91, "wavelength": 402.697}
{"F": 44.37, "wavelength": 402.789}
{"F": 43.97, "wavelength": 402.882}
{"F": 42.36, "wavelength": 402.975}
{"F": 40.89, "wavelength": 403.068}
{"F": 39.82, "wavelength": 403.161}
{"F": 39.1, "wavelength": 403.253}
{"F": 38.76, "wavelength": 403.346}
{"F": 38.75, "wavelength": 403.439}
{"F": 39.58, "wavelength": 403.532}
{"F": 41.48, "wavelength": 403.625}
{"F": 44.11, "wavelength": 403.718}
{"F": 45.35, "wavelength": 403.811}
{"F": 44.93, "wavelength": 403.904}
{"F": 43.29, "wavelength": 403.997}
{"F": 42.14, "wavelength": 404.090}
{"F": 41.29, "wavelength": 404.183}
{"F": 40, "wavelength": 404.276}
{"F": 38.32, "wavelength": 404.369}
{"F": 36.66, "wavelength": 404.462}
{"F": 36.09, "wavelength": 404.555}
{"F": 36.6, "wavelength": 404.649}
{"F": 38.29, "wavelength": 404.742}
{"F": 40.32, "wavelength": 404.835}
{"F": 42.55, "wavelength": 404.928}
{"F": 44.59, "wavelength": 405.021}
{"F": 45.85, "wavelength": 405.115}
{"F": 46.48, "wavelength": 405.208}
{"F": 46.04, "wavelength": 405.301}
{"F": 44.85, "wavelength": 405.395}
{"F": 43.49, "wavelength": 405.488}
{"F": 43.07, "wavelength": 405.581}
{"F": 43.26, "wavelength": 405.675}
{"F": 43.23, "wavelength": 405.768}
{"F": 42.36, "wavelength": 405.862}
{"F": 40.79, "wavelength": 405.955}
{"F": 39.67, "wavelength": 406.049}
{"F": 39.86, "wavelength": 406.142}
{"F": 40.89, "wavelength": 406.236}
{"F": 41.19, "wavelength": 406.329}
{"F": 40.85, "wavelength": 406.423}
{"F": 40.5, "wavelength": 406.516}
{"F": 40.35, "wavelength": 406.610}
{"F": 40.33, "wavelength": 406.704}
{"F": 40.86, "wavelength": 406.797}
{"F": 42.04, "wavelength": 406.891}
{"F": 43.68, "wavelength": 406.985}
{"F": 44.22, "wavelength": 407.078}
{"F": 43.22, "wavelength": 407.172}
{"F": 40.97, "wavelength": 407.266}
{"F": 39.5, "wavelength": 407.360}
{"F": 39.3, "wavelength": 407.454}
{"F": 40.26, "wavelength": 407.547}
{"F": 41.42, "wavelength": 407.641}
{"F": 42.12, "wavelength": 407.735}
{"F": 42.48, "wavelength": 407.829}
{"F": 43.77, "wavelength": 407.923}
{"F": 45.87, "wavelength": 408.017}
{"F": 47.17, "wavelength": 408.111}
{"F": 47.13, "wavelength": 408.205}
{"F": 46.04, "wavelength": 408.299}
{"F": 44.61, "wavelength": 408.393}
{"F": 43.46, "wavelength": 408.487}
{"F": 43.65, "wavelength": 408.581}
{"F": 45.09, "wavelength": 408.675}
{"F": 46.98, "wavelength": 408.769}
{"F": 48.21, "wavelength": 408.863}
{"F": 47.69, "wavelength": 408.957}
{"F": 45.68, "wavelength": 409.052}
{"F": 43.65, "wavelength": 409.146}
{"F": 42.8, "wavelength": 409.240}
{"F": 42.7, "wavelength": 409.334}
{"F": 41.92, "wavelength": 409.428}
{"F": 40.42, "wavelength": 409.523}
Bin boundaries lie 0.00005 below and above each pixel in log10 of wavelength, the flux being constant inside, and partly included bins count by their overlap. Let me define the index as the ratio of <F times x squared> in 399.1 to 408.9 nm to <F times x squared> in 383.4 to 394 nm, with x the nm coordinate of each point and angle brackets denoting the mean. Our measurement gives 1.70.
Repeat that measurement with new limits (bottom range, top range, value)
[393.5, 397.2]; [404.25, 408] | 1.74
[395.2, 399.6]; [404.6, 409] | 1.42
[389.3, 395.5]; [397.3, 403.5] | 1.49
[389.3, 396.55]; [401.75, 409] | 1.59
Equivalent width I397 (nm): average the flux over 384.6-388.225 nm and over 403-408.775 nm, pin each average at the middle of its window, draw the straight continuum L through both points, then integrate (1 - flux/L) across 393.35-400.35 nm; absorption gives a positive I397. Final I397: 0.90 nm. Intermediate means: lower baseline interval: 26.8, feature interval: 30.7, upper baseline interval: 42.1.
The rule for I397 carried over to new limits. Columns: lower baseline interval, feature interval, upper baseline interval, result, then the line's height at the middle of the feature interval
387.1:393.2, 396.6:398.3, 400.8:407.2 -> 0.42 nm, 36.1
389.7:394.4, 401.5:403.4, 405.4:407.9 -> -0.29 nm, 37.7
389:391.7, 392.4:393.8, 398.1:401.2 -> 0.57 nm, 34.7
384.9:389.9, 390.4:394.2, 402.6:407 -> 0.47 nm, 31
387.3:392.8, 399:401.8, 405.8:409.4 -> -0.39 nm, 37.5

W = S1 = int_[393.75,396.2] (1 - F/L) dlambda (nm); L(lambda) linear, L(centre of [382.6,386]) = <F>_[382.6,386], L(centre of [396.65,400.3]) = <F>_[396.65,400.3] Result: 0.29 nm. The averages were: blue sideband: 24.1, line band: 28.4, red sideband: 34.9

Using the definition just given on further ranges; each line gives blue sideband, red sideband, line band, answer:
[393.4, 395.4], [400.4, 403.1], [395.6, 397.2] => 0.342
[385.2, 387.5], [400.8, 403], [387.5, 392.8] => 0.174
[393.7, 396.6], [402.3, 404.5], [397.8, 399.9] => -0.350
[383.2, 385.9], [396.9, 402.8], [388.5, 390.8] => 0.059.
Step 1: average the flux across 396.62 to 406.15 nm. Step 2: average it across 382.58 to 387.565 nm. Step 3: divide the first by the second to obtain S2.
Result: 1.6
